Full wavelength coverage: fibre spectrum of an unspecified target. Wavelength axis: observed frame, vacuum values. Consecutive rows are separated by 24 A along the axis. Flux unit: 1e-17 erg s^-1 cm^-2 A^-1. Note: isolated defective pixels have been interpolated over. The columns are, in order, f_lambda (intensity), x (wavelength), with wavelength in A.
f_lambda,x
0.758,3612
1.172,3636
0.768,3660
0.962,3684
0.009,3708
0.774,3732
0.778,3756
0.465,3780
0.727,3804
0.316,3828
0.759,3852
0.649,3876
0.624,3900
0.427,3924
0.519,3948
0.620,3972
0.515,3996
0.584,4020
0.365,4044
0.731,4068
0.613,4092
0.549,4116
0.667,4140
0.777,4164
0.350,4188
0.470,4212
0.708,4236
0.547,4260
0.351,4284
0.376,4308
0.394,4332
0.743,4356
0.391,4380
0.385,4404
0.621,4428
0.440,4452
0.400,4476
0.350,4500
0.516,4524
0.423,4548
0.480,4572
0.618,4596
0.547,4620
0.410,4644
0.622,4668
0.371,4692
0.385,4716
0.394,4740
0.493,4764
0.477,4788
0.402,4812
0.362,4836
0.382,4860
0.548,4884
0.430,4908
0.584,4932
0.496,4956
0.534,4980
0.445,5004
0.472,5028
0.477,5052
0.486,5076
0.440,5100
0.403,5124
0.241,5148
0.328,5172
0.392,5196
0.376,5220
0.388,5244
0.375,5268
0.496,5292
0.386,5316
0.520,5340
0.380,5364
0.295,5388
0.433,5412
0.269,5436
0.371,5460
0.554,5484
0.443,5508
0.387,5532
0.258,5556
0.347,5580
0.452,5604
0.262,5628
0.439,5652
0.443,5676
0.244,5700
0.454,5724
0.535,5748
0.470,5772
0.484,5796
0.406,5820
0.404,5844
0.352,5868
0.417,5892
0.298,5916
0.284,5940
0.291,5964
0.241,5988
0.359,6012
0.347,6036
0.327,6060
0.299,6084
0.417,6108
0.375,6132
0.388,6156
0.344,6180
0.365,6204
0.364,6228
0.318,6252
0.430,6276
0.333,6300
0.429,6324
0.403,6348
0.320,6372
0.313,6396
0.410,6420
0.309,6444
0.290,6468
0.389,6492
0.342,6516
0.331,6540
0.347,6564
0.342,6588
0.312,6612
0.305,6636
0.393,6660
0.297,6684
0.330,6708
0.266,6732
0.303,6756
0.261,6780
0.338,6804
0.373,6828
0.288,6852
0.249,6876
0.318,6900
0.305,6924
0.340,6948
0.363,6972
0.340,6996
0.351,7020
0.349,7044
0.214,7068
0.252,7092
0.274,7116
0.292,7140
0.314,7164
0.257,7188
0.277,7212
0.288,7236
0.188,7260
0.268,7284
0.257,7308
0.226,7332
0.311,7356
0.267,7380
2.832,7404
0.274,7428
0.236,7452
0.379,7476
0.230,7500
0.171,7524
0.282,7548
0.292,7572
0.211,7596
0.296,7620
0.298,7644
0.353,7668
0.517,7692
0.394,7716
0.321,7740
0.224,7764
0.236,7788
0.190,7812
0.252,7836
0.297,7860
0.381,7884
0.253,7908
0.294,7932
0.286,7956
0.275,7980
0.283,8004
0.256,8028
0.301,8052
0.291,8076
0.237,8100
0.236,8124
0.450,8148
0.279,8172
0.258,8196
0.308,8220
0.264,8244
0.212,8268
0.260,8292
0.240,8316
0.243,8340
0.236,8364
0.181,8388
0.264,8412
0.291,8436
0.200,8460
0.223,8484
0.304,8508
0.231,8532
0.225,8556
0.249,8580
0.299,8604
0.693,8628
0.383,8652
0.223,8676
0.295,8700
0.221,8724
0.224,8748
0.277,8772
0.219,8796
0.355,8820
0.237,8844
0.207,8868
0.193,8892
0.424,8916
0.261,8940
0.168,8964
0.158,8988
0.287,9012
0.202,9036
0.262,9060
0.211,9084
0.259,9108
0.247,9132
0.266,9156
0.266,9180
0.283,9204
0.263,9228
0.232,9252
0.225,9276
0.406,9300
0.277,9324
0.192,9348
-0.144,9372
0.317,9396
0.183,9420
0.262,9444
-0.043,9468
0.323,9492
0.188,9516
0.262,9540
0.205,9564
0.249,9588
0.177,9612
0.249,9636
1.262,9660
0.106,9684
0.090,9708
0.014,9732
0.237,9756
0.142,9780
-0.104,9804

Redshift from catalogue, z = 0.99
